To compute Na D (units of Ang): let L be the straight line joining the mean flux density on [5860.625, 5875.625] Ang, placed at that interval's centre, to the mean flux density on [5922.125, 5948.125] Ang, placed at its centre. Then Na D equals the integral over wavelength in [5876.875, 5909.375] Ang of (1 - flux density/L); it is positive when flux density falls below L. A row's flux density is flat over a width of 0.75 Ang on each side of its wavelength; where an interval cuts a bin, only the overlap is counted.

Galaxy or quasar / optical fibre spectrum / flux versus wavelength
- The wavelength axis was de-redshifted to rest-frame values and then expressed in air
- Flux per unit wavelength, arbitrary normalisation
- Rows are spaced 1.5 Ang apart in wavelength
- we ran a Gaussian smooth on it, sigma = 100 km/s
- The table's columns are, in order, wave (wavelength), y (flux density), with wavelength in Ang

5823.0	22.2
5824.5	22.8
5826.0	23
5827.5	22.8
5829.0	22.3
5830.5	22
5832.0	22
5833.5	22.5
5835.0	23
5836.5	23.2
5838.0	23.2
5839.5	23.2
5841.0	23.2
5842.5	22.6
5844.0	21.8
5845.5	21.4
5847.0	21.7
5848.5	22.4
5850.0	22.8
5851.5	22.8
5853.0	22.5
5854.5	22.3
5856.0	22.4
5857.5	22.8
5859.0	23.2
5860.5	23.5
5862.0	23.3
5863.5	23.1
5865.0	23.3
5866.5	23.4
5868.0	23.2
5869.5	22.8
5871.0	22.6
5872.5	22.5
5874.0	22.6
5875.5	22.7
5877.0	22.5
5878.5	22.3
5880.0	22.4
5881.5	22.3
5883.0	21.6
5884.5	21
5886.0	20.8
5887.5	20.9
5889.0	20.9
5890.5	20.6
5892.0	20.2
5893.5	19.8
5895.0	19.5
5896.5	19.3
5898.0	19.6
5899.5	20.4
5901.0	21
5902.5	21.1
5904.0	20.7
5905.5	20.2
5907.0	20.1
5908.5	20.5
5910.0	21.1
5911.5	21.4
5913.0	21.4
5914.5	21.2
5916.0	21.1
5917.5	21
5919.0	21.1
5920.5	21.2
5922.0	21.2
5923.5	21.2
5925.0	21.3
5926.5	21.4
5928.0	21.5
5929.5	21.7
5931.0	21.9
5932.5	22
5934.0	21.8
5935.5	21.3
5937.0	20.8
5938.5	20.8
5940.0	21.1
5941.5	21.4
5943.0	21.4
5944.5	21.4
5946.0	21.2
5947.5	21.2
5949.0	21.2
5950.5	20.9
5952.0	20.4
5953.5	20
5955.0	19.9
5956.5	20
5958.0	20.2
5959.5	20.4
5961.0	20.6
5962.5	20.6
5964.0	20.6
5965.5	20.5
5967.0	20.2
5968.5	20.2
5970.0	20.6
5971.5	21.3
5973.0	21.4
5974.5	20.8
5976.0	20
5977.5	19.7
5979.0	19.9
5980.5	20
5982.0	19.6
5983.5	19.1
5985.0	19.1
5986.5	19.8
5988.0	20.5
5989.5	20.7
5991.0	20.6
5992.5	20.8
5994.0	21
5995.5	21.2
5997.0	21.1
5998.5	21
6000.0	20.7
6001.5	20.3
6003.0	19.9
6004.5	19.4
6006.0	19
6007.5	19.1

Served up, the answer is 2.34 Ang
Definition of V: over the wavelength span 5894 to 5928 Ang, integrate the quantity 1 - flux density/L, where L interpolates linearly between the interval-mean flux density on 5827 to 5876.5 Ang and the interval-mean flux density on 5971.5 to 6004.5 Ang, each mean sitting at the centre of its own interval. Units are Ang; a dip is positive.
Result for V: 1.39 Ang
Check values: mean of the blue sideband 22.7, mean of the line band 20.8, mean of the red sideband 20.3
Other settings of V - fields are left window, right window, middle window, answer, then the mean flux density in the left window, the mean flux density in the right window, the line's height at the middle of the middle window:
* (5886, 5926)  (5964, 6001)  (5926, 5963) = -0.8 Ang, 20.7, 20.4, 20.6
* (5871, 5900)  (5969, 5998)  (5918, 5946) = -0.7 Ang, 21.2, 20.4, 20.8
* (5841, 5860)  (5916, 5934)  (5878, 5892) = 0.4 Ang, 22.4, 21.4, 22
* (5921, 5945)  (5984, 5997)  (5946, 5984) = 0.9 Ang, 21.4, 20.5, 20.9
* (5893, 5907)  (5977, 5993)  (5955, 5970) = -0.2 Ang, 20.2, 20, 20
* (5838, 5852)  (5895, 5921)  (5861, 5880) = -1.0 Ang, 22.5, 20.7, 21.7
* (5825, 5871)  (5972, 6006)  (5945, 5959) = 0.2 Ang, 22.7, 20.3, 20.9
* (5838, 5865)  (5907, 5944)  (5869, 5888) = 0.1 Ang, 22.7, 21.3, 22.2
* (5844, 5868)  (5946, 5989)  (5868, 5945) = 1.4 Ang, 22.7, 20.3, 21.6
